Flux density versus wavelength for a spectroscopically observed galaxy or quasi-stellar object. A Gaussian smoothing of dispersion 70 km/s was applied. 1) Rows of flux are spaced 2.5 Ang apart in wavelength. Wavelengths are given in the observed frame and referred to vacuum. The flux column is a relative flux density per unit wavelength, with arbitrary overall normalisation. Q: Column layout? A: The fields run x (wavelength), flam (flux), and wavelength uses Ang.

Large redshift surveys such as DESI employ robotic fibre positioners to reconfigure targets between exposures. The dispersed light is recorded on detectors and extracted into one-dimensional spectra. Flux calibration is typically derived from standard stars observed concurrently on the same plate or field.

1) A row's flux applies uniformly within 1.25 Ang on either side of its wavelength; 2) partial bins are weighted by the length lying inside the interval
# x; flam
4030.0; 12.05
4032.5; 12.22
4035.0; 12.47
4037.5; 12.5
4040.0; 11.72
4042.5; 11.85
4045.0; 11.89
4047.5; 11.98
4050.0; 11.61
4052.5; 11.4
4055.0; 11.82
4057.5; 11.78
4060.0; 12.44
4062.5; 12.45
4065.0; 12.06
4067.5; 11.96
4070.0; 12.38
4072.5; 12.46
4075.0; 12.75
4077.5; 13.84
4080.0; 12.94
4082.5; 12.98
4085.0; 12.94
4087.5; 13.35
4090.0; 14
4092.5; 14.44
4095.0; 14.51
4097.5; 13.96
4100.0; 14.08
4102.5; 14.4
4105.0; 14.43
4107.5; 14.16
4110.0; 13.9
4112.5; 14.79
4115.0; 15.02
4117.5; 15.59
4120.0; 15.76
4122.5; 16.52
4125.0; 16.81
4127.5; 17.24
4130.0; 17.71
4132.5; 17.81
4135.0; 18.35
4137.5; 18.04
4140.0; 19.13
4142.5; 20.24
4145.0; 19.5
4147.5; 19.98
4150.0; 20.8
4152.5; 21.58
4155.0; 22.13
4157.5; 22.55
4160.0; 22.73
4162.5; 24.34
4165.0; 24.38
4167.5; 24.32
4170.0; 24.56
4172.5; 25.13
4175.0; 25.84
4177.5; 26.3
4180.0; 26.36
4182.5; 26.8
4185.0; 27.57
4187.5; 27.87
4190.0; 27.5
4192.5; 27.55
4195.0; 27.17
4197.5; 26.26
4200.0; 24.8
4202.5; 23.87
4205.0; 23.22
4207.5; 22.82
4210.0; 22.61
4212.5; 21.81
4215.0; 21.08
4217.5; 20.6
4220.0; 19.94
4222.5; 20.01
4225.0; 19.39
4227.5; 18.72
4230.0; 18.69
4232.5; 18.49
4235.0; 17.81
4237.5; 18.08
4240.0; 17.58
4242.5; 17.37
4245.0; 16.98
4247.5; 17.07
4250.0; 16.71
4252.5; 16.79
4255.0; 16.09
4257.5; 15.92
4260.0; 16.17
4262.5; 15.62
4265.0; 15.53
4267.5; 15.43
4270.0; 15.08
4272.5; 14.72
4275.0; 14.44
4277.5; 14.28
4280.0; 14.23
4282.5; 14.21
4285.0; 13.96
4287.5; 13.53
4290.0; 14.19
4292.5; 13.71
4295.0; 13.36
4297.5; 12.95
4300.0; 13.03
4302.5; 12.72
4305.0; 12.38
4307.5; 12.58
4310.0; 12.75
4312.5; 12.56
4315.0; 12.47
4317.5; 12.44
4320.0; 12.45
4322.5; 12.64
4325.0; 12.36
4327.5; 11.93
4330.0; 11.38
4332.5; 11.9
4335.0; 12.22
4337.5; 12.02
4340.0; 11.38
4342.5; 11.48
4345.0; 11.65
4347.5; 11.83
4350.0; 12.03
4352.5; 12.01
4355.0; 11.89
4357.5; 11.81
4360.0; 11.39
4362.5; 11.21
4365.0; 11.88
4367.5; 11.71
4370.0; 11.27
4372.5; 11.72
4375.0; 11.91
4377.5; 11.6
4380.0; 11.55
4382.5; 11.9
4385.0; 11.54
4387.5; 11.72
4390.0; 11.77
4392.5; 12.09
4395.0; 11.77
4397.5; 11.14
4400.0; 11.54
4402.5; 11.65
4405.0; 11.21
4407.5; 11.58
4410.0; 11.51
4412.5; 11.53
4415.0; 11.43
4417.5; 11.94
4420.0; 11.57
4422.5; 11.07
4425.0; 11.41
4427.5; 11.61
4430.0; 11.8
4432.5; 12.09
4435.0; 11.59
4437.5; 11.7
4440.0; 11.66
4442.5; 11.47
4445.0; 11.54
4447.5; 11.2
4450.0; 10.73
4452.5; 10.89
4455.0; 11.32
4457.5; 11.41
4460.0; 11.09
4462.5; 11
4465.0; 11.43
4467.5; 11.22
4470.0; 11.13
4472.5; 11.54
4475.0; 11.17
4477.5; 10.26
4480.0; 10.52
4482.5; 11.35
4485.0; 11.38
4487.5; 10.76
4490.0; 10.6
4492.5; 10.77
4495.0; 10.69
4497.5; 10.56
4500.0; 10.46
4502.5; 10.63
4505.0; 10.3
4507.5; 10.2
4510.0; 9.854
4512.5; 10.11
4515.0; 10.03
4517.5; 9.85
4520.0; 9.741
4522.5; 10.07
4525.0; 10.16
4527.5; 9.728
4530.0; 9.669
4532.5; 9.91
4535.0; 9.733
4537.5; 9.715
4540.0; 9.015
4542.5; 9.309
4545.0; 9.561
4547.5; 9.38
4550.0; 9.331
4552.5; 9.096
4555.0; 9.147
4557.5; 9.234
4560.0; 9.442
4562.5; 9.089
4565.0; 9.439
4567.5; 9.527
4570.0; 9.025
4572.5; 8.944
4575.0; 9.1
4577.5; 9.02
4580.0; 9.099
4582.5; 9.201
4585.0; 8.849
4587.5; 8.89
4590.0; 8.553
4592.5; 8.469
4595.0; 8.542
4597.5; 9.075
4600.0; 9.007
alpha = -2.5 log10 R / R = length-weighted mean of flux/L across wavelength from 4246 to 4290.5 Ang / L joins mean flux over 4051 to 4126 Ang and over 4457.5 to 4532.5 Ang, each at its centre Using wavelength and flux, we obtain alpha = -0.23 mag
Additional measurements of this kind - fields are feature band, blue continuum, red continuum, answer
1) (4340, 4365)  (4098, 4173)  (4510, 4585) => 0.185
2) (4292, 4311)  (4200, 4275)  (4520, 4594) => 0.275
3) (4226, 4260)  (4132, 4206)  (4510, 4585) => 0.198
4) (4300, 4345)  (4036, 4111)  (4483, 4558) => -0.087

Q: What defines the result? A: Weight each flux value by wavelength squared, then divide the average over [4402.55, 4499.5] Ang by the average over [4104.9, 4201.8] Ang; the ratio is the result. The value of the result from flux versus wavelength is 0.6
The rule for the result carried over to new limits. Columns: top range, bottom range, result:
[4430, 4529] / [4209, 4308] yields 0.73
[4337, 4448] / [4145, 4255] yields 0.58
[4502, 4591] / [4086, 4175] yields 0.63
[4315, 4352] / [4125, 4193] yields 0.57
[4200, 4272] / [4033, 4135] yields 1.46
